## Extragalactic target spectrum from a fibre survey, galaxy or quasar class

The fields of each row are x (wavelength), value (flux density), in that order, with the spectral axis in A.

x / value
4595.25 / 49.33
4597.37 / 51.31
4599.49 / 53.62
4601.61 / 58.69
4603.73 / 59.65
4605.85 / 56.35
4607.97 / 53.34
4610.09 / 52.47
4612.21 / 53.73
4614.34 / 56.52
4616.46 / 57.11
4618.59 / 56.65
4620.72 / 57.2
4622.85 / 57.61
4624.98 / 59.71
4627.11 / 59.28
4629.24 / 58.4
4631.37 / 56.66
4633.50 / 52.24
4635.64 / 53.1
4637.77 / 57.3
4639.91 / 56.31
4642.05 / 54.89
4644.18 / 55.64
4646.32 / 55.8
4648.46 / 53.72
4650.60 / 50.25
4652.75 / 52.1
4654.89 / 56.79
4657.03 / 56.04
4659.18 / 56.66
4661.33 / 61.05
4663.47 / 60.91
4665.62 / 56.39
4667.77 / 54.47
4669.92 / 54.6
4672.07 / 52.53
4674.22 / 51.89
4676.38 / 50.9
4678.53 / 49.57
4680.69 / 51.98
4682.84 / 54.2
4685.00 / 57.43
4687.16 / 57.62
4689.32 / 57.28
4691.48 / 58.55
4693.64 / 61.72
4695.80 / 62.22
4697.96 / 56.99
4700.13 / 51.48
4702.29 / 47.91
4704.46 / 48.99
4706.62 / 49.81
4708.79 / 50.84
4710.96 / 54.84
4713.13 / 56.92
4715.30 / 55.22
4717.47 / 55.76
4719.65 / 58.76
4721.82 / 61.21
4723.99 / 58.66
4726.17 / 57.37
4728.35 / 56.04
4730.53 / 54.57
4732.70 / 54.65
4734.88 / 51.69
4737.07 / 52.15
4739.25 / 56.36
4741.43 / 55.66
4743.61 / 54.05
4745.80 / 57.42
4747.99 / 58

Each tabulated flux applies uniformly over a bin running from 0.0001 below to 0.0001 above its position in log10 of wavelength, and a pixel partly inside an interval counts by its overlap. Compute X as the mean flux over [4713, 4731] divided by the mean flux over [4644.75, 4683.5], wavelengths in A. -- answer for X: 1.05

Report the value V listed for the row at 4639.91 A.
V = 56.31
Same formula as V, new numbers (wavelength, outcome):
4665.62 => 56.39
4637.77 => 57.3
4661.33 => 61.05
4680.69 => 51.98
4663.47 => 60.91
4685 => 57.43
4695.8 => 62.22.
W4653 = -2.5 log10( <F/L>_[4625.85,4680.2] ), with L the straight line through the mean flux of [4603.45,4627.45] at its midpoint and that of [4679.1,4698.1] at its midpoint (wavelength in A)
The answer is 0.04 mag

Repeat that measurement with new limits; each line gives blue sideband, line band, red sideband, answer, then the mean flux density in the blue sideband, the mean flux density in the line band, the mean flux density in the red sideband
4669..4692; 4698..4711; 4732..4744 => 0.068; 54.1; 50.8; 54.1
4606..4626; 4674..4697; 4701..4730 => -0.015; 56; 55.9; 54.8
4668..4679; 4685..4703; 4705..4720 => -0.073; 52.2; 56.9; 54.2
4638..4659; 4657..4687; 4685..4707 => 0.005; 54.8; 54.9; 55.5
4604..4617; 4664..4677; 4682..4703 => 0.048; 55.2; 53.8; 56.7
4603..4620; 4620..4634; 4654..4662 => -0.024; 55.7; 57.5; 57.4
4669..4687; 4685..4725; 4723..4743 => -0.034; 53.1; 55.9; 55.2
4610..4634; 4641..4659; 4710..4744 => 0.039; 56.7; 54.5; 55.9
